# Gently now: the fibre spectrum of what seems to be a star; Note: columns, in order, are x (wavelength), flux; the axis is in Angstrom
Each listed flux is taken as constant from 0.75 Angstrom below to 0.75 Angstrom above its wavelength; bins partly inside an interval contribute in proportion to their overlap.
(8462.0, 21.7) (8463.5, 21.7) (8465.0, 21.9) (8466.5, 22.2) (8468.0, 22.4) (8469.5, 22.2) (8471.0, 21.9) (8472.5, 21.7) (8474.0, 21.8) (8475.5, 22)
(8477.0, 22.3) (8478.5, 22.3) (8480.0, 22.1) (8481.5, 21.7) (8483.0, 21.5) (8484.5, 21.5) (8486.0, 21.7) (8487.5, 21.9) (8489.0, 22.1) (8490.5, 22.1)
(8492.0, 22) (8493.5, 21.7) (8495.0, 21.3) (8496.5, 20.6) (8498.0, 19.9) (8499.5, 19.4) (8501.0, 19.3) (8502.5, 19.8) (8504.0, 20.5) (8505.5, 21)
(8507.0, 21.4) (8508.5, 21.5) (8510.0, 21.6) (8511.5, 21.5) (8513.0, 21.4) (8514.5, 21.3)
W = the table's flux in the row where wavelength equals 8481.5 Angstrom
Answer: 21.7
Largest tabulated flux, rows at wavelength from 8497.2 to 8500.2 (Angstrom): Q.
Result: 19.9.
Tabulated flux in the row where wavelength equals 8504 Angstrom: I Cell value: 20.5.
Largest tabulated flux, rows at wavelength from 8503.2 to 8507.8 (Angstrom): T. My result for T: 21.4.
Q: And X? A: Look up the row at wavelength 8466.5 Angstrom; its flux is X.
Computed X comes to 22.2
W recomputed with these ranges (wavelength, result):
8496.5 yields 20.6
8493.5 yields 21.7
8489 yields 22.1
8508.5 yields 21.5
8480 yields 22.1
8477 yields 22.3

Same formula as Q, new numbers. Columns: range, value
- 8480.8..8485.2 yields 21.7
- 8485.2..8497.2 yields 22.1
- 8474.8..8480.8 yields 22.3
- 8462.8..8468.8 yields 22.4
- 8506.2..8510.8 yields 21.6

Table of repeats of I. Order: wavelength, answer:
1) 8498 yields 19.9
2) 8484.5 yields 21.5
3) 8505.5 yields 21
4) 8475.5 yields 22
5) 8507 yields 21.4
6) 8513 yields 21.4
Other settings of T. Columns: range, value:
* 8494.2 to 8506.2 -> 21.3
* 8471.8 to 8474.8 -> 21.8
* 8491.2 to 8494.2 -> 22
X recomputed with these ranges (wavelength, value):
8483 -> 21.5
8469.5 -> 22.2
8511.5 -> 21.5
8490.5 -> 22.1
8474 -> 21.8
